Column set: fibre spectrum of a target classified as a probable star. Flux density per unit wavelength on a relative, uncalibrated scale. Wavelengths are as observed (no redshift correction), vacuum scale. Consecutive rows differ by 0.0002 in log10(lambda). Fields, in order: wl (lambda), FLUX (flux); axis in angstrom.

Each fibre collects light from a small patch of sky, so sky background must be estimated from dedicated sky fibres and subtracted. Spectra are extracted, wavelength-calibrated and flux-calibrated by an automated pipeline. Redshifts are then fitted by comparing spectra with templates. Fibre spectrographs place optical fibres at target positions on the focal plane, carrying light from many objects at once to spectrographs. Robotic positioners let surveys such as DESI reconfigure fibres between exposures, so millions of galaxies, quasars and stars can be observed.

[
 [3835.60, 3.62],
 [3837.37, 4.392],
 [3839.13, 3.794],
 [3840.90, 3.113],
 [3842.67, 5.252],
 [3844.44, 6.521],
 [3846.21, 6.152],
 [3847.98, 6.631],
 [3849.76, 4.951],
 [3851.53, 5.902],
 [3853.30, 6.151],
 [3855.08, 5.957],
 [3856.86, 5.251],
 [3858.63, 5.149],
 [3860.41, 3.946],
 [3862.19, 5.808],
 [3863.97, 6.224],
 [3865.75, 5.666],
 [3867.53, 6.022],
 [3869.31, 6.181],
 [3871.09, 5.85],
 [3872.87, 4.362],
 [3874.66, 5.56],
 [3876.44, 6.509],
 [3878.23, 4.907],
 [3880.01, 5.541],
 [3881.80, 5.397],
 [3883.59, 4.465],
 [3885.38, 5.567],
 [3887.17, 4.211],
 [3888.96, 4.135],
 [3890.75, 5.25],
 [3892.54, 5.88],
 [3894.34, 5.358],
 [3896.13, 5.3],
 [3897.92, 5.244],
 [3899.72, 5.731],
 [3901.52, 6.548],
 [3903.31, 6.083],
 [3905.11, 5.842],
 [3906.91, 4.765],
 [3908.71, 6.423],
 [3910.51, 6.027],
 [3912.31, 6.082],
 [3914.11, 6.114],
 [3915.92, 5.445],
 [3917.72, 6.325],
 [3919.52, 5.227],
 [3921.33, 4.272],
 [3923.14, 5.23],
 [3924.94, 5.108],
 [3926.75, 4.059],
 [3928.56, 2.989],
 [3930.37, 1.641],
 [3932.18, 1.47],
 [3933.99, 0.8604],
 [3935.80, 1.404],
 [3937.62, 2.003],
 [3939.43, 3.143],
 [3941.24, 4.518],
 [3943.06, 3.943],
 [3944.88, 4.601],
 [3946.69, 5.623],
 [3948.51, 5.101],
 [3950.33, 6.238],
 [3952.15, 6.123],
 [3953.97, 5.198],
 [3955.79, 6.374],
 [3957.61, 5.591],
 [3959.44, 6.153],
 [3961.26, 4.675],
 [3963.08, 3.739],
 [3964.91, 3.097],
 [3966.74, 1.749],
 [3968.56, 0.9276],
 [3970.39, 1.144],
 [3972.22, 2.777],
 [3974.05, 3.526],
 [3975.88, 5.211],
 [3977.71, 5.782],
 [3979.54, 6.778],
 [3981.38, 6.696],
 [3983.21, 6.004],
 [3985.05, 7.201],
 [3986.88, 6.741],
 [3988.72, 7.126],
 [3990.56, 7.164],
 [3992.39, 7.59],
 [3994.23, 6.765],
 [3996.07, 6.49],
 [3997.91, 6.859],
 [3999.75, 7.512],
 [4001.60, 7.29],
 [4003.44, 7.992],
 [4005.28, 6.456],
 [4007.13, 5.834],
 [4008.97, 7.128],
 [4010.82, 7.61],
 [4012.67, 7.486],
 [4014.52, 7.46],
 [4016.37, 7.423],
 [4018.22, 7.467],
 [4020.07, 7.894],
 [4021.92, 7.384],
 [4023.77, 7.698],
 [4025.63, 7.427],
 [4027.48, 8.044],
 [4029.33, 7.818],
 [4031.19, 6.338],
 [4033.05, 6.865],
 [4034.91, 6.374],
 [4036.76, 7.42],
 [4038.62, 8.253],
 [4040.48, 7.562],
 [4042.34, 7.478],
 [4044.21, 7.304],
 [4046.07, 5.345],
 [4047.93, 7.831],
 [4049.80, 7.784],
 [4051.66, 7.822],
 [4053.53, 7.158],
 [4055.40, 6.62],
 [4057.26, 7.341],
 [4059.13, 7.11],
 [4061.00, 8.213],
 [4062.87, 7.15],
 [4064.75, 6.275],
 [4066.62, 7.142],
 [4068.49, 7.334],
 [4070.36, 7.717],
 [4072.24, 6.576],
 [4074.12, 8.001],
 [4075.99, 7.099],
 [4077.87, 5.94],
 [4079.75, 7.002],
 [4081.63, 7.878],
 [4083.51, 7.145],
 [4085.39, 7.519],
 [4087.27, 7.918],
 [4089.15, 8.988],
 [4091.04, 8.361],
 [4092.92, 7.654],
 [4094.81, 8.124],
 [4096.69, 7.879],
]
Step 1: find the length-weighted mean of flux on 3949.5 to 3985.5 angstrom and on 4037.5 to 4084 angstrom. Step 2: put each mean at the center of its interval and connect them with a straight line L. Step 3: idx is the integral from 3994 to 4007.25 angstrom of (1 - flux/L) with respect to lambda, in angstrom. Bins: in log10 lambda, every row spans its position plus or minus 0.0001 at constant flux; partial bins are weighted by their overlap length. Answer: -3.2 angstrom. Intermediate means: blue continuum 4.71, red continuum 7.24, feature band 6.97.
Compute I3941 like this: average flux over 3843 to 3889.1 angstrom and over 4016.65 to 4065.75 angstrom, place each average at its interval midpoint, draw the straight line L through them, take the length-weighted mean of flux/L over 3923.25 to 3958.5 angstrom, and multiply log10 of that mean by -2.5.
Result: 0.49 mag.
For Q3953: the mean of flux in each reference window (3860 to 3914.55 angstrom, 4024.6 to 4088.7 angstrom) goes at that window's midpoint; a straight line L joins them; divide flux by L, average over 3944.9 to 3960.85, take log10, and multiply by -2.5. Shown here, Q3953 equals 0.092 mag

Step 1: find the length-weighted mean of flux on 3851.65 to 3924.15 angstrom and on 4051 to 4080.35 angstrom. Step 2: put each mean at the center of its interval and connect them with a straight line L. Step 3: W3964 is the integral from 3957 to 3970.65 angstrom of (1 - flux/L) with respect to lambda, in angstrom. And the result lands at 6.1 angstrom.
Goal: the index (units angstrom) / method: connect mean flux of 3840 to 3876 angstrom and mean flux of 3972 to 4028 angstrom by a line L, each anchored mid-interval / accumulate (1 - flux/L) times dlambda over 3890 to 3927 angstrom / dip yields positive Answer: 2.7 angstrom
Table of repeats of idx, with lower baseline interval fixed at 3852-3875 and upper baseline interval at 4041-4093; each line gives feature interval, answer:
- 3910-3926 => 1.38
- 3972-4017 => 0.43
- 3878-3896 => 2.10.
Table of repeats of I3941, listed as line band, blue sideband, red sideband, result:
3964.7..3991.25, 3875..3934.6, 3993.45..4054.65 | 0.31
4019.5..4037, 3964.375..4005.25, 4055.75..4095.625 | -0.13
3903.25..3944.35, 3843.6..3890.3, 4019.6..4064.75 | 0.38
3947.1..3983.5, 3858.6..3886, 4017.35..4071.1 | 0.36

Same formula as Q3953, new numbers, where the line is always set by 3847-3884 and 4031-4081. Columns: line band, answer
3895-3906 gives 0.01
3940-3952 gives 0.24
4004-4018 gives -0.05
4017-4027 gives -0.11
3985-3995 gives -0.08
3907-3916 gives 0.00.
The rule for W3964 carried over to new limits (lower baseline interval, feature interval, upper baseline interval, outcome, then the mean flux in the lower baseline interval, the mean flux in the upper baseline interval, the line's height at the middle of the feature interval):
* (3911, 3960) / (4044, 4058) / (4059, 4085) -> -0.8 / 4.48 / 7.19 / 6.77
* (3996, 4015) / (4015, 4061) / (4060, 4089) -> -0.9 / 7.12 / 7.31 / 7.21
